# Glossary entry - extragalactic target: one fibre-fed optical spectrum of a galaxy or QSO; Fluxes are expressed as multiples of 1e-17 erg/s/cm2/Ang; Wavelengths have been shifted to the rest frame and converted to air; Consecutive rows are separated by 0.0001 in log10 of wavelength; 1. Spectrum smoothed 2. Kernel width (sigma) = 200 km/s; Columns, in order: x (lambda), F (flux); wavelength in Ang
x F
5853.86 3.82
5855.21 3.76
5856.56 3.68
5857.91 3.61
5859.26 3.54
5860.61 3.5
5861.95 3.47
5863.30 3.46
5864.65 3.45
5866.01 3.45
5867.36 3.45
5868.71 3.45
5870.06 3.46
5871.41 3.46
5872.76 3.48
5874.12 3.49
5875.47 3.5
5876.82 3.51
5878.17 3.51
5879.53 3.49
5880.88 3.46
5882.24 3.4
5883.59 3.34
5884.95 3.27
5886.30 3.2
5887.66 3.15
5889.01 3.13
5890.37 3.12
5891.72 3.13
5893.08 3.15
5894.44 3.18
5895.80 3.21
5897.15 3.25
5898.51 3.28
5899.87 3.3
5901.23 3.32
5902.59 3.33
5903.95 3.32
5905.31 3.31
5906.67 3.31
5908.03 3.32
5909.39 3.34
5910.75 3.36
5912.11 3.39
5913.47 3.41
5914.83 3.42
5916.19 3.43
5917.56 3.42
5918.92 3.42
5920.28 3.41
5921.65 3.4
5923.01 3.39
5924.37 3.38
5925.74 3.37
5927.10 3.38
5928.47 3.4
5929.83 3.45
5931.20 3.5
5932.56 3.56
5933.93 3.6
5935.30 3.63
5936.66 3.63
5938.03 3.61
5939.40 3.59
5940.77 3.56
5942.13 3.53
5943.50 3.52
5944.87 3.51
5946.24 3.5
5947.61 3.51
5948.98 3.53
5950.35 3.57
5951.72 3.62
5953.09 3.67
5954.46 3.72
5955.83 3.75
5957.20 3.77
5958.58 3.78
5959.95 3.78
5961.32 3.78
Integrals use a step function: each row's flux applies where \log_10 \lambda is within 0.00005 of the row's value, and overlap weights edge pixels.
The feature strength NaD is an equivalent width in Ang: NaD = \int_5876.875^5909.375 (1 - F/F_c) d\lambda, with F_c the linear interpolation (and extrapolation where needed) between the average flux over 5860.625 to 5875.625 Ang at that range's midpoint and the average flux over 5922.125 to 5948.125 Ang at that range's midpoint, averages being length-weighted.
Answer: 1.8 Ang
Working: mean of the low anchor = 3.47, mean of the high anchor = 3.51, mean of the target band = 3.29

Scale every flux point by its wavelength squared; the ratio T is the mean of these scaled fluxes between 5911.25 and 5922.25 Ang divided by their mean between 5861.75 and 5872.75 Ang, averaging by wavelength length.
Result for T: 1.0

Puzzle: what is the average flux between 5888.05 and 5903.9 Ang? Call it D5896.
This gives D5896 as 3.22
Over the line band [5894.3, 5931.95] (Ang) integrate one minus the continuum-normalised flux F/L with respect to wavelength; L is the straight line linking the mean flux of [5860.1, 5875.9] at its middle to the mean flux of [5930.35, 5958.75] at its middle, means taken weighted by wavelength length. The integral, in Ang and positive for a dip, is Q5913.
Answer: 2.0 Ang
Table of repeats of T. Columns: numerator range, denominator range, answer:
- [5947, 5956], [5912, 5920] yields 1.07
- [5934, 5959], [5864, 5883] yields 1.07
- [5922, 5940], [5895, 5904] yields 1.08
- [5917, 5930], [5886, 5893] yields 1.09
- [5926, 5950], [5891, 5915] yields 1.08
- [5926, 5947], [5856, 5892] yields 1.06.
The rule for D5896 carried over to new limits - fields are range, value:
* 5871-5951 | 3.4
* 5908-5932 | 3.4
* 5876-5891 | 3.33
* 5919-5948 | 3.49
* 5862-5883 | 3.47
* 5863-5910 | 3.34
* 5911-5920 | 3.41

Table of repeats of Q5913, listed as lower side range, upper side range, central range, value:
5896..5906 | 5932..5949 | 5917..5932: 0.2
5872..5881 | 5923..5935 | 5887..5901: 1.2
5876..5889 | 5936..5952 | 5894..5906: 0.5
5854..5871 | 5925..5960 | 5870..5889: 0.8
